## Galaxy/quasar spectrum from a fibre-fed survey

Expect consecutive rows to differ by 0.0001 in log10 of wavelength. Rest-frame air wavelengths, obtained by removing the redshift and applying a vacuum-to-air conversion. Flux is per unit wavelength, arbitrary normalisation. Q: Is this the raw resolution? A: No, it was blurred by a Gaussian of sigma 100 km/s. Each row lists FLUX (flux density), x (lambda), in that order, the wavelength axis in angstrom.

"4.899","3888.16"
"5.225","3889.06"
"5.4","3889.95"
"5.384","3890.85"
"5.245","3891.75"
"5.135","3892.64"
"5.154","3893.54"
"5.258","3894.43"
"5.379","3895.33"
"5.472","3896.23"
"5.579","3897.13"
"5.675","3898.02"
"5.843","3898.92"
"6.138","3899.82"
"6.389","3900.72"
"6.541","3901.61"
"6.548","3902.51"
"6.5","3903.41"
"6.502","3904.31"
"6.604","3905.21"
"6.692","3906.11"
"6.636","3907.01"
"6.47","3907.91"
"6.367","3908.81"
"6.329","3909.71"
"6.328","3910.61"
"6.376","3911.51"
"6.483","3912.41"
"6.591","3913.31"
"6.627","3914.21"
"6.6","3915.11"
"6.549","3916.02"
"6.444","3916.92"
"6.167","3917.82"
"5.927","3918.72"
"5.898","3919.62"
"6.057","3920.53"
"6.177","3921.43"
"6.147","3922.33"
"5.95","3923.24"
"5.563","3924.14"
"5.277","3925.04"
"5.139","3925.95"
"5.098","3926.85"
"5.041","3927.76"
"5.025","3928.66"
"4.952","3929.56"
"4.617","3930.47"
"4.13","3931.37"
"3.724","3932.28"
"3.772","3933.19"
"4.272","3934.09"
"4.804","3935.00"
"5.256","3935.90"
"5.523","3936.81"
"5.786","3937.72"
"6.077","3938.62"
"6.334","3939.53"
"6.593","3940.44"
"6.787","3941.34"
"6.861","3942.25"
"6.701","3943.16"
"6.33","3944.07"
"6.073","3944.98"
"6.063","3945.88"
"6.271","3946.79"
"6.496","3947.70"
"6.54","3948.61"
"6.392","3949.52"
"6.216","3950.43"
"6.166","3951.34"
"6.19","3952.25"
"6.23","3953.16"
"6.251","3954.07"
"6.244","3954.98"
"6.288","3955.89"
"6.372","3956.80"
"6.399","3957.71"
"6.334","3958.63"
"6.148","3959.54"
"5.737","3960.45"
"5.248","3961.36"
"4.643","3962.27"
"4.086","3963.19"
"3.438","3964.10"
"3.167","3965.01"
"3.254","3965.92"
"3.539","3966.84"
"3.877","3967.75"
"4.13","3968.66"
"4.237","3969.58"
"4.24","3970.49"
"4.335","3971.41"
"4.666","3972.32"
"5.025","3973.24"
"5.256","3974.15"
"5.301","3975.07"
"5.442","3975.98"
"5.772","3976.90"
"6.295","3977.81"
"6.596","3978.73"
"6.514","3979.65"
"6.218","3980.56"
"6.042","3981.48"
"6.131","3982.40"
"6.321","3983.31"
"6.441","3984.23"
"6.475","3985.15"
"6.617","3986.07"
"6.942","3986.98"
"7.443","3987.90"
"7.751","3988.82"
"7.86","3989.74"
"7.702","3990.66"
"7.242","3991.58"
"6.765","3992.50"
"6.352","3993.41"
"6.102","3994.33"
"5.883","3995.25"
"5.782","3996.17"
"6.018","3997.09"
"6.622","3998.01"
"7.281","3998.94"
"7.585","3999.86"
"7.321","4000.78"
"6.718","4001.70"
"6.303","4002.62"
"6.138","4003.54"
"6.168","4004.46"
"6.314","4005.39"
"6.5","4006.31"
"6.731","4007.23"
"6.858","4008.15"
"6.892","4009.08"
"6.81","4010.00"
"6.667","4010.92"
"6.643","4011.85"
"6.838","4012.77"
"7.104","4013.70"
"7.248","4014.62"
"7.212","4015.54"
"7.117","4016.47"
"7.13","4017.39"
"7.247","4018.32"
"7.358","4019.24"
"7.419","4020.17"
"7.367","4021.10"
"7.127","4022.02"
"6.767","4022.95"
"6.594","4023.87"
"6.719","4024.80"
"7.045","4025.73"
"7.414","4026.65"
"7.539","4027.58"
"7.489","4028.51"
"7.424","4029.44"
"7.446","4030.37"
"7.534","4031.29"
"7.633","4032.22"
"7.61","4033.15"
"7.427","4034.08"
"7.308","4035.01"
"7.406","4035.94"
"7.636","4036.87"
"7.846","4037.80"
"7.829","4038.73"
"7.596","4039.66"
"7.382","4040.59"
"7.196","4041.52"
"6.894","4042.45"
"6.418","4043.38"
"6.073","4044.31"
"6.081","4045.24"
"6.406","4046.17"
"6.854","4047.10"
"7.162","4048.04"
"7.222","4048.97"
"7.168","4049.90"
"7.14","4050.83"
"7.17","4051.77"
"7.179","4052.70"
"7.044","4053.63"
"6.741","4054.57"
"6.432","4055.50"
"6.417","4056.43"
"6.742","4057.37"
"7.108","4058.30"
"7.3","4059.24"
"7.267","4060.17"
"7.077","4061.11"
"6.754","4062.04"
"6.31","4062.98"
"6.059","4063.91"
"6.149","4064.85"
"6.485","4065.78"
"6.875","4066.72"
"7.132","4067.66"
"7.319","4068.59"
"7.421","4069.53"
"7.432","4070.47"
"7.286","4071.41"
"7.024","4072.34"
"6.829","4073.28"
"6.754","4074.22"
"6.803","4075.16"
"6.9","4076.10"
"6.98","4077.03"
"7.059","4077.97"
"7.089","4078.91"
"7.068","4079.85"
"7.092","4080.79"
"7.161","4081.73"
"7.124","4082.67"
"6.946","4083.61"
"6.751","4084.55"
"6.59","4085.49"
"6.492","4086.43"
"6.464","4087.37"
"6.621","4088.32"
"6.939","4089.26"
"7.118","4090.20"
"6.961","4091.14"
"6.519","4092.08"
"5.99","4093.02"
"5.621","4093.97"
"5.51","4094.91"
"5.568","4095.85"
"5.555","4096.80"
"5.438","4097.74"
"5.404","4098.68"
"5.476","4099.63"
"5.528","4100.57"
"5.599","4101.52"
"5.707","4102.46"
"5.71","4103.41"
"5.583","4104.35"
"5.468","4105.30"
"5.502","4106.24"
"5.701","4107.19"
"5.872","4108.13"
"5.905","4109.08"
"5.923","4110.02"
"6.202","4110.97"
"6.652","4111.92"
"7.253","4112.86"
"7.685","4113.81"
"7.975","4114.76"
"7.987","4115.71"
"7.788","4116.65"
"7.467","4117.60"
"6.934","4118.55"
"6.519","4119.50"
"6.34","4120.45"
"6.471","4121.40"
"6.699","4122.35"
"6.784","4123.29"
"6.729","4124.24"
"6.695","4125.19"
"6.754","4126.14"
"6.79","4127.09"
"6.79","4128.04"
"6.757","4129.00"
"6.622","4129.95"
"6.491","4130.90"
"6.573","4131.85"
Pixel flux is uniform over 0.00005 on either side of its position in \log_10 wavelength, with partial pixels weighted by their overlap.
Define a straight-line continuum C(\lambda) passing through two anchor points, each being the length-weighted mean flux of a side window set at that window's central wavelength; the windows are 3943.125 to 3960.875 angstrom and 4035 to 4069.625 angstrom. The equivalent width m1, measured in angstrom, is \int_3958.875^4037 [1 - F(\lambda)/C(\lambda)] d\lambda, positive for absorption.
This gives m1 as 2.8 angstrom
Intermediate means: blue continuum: 6.26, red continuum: 6.95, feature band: 6.36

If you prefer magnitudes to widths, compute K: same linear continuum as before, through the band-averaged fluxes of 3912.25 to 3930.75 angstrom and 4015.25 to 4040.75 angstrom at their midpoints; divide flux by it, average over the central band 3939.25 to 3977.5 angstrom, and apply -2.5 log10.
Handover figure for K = 0.15 mag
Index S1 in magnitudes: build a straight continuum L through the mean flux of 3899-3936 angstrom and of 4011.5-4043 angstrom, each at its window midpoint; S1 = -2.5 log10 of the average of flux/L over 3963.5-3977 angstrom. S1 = 0.44 mag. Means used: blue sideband 5.83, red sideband 7.28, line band 4.34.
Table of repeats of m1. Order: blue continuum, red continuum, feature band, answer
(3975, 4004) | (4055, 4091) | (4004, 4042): -2.60 angstrom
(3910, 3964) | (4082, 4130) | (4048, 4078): -3.14 angstrom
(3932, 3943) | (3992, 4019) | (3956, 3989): 3.81 angstrom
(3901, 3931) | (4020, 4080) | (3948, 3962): 0.40 angstrom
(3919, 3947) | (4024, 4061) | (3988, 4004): -0.86 angstrom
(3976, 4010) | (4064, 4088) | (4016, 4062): -2.37 angstrom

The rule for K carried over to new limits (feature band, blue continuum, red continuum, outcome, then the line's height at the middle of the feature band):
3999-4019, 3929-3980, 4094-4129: -0.193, 5.74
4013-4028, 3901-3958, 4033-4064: -0.058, 6.77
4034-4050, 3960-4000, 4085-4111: -0.210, 5.85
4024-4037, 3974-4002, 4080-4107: -0.154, 6.4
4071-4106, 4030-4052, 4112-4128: 0.114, 7.1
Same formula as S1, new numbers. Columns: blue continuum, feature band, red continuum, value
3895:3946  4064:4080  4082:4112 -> -0.151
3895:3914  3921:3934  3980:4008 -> 0.258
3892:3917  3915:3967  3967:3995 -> 0.087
